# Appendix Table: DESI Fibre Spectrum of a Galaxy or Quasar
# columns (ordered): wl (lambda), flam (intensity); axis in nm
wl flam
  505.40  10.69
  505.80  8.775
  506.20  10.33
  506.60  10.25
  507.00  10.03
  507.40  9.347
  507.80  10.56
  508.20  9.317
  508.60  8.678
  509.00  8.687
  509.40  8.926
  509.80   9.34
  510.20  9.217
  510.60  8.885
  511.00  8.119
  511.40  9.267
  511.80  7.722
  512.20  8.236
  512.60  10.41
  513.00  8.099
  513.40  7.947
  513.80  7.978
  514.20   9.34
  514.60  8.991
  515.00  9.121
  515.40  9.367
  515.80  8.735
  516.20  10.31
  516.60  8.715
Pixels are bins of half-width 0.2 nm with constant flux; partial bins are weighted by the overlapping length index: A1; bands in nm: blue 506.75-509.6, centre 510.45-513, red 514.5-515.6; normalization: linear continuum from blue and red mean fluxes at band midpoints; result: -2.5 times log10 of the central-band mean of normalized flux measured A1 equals 0.07 mag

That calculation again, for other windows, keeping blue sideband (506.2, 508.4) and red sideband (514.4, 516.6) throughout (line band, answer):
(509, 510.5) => 0.08 mag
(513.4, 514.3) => 0.12 mag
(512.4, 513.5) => 0.07 mag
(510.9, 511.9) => 0.14 mag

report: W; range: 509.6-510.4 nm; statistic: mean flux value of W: 9.28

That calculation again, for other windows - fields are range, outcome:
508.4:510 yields 8.91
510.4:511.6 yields 8.76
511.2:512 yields 8.49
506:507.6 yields 9.99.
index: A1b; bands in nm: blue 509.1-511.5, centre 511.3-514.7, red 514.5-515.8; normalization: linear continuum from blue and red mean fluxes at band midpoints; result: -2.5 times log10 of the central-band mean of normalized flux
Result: 0.05 mag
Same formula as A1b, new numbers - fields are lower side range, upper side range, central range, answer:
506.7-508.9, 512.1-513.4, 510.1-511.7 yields 0.04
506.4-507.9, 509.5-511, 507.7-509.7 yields 0.04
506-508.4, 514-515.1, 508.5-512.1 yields 0.10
